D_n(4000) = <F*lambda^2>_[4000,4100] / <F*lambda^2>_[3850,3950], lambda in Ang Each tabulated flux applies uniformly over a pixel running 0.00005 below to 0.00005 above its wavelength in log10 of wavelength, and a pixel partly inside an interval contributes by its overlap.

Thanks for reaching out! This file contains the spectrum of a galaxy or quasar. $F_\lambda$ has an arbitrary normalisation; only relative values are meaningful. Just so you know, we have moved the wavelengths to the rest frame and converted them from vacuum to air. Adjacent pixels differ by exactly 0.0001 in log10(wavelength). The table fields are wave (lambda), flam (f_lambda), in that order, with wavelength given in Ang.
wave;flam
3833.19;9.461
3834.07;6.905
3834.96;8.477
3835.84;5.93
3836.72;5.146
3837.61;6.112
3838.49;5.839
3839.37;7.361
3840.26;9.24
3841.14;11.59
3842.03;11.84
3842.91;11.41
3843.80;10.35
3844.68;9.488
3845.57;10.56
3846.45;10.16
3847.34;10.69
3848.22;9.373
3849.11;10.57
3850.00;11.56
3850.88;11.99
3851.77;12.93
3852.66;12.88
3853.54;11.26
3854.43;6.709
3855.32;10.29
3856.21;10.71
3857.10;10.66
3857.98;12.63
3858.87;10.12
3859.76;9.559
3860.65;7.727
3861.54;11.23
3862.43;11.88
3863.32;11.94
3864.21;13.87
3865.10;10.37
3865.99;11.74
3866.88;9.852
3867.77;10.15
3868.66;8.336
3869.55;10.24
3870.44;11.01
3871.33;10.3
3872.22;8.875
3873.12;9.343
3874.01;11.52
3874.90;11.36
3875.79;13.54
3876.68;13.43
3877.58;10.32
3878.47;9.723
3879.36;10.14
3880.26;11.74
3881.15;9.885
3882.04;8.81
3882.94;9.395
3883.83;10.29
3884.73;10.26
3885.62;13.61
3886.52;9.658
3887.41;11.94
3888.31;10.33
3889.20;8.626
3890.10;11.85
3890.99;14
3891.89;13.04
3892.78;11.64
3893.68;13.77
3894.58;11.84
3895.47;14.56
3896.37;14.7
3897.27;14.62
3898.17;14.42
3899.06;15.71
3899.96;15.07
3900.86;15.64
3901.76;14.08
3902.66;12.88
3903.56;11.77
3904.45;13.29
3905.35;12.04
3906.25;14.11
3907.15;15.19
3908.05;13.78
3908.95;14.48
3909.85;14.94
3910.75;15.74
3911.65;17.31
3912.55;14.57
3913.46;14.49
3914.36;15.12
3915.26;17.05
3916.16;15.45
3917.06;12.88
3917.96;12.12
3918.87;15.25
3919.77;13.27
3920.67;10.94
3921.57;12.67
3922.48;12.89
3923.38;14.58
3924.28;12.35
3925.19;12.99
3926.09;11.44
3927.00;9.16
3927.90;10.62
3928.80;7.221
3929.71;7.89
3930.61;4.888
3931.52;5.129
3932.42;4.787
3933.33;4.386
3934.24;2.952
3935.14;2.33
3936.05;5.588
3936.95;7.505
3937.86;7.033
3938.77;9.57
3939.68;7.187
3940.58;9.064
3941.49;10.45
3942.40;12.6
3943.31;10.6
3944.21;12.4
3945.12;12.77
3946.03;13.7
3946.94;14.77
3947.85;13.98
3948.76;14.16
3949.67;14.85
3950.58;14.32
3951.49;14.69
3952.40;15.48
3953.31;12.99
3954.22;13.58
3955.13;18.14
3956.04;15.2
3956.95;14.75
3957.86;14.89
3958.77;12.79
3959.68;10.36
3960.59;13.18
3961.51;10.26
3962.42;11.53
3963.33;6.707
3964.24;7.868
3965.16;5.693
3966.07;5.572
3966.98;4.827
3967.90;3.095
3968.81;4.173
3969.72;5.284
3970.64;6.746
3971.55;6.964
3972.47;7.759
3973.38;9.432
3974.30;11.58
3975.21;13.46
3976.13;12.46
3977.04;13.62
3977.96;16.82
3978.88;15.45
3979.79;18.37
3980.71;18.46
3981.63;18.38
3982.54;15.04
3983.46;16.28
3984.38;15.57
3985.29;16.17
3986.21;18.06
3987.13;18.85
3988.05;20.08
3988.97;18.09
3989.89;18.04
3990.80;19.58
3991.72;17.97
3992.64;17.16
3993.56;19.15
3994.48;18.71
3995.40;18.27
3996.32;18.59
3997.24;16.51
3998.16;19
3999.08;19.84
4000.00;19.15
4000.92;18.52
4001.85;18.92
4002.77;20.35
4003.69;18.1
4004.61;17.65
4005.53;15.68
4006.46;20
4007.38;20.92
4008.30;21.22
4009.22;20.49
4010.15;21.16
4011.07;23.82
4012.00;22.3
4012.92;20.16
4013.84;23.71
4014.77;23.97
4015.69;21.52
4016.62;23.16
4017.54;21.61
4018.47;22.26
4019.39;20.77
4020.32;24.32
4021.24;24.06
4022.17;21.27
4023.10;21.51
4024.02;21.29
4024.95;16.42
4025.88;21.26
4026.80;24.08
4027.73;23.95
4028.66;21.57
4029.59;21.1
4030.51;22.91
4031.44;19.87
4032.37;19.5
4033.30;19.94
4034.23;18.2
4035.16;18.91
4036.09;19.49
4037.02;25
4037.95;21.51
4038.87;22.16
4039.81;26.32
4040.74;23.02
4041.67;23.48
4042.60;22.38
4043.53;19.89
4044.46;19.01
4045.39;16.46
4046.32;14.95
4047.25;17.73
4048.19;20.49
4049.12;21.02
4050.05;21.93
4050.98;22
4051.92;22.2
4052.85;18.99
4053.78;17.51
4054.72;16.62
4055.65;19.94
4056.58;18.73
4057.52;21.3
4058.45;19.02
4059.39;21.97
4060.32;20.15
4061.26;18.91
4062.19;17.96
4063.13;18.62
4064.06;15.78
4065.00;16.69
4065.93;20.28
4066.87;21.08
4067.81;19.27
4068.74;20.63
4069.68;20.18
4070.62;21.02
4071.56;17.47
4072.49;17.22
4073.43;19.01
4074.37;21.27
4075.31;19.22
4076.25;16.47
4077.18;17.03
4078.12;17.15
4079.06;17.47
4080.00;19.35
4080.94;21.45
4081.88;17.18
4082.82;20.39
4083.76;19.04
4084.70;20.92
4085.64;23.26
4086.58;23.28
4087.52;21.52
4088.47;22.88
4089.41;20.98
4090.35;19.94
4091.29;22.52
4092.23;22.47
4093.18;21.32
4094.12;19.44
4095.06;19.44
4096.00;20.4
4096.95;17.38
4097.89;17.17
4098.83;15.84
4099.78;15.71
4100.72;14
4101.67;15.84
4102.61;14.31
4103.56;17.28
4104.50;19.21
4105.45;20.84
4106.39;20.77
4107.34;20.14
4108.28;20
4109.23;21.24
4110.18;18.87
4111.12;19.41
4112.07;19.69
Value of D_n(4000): 1.9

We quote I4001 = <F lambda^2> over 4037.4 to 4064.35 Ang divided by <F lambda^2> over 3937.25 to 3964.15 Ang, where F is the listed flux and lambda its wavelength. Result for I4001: 1.7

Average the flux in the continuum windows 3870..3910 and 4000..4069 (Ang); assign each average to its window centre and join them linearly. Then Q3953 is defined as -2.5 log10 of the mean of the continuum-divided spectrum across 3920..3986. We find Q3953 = 0.40 mag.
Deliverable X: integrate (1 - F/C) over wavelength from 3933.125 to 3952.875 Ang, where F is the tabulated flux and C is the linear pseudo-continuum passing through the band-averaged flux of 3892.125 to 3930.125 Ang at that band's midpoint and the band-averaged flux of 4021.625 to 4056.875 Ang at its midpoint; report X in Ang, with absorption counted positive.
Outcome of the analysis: 6.2 Ang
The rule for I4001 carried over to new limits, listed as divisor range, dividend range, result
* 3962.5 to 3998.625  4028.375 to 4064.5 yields 1.52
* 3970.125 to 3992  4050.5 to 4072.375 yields 1.34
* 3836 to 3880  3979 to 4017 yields 1.99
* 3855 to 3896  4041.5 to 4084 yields 1.92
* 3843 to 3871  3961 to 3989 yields 1.19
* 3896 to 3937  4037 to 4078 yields 1.77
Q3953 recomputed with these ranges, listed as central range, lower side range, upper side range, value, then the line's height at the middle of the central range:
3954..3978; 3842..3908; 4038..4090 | 0.46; 15.5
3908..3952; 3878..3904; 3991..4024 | 0.28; 14.9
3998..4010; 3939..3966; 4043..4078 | -0.23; 15.5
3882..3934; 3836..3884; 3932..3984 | -0.16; 10.7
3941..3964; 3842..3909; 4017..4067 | 0.19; 15.7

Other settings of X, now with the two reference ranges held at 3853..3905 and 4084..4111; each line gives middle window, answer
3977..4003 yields -3.9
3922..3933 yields 3.2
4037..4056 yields -3.1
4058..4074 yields -0.7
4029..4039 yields -2.1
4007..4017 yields -3.4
